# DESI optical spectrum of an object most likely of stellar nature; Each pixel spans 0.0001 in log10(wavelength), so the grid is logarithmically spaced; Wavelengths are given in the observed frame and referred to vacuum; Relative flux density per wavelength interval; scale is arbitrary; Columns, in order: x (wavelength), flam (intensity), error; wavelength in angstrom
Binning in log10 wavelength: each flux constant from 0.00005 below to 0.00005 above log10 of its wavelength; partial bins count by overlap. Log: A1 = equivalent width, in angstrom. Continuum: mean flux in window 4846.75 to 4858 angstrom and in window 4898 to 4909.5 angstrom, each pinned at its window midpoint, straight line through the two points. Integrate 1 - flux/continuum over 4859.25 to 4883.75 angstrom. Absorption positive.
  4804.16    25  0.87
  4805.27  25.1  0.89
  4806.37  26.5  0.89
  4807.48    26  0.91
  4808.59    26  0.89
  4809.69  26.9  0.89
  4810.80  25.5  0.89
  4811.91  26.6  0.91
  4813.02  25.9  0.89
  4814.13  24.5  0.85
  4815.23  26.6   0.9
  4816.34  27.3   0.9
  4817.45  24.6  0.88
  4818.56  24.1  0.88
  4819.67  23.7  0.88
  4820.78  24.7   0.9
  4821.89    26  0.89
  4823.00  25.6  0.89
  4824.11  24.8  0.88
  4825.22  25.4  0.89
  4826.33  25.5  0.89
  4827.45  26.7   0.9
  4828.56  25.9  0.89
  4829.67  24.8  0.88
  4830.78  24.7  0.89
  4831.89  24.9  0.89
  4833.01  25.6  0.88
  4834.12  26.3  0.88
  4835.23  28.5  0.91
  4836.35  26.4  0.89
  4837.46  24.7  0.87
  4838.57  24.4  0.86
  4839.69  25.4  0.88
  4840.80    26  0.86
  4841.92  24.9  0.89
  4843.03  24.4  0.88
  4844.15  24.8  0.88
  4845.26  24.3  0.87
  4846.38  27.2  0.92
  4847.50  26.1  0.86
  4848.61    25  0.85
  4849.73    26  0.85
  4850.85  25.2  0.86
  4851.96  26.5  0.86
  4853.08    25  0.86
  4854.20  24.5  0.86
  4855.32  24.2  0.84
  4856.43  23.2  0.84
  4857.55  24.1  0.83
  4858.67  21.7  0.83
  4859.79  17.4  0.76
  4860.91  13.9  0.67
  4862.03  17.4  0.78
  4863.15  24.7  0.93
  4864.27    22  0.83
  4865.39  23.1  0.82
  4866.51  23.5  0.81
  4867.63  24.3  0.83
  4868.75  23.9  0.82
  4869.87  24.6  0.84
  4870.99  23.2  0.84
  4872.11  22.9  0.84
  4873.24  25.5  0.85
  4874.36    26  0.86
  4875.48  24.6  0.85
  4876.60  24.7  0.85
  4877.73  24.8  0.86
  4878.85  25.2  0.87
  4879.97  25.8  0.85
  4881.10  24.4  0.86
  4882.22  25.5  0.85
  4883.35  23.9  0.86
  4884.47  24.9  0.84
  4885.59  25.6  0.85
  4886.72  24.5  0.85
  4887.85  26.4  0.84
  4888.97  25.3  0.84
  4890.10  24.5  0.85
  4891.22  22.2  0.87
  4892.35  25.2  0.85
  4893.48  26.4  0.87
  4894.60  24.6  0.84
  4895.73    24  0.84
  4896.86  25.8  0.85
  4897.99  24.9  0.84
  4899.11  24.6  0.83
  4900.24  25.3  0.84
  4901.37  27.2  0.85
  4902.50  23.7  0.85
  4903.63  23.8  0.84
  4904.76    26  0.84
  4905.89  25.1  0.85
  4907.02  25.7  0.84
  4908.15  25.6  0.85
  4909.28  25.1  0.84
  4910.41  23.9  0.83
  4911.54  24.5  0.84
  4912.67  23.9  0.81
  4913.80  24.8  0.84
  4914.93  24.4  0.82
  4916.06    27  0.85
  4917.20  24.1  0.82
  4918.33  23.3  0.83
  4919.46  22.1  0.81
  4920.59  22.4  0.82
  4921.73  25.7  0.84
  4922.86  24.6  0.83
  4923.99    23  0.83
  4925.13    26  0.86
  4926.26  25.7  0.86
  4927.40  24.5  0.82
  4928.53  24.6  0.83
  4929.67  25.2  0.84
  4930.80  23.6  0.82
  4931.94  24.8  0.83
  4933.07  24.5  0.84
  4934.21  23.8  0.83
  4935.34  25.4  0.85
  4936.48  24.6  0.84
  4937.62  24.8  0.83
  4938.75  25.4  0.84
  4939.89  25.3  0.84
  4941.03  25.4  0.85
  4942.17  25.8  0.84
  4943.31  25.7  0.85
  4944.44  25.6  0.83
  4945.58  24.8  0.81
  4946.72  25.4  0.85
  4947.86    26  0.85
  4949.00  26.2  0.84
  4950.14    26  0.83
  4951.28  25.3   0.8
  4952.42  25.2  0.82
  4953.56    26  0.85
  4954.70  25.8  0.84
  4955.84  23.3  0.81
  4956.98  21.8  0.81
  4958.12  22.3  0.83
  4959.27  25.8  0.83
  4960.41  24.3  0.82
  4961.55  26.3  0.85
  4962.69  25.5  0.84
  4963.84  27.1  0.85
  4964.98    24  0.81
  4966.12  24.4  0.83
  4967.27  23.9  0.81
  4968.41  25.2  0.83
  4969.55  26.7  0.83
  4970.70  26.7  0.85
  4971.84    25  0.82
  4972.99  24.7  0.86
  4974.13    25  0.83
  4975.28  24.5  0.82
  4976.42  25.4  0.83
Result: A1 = 1.8 angstrom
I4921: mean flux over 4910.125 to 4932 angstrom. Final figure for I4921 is 24.4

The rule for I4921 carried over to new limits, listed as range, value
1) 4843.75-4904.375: 24.2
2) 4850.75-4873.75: 22.8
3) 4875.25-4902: 25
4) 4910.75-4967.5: 24.8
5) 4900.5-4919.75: 24.8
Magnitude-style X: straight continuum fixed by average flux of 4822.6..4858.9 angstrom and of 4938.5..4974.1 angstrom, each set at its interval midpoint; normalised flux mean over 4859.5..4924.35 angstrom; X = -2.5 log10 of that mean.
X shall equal 0.05 mag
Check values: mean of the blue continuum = 25.3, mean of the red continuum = 25.2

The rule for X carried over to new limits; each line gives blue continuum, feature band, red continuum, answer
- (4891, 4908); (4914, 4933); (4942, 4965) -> 0.028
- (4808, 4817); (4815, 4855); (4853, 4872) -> -0.045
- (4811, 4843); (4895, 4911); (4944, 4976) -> 0.010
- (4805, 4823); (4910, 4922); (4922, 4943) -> 0.036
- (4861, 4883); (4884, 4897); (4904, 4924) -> -0.035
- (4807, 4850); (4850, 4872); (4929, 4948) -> 0.117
